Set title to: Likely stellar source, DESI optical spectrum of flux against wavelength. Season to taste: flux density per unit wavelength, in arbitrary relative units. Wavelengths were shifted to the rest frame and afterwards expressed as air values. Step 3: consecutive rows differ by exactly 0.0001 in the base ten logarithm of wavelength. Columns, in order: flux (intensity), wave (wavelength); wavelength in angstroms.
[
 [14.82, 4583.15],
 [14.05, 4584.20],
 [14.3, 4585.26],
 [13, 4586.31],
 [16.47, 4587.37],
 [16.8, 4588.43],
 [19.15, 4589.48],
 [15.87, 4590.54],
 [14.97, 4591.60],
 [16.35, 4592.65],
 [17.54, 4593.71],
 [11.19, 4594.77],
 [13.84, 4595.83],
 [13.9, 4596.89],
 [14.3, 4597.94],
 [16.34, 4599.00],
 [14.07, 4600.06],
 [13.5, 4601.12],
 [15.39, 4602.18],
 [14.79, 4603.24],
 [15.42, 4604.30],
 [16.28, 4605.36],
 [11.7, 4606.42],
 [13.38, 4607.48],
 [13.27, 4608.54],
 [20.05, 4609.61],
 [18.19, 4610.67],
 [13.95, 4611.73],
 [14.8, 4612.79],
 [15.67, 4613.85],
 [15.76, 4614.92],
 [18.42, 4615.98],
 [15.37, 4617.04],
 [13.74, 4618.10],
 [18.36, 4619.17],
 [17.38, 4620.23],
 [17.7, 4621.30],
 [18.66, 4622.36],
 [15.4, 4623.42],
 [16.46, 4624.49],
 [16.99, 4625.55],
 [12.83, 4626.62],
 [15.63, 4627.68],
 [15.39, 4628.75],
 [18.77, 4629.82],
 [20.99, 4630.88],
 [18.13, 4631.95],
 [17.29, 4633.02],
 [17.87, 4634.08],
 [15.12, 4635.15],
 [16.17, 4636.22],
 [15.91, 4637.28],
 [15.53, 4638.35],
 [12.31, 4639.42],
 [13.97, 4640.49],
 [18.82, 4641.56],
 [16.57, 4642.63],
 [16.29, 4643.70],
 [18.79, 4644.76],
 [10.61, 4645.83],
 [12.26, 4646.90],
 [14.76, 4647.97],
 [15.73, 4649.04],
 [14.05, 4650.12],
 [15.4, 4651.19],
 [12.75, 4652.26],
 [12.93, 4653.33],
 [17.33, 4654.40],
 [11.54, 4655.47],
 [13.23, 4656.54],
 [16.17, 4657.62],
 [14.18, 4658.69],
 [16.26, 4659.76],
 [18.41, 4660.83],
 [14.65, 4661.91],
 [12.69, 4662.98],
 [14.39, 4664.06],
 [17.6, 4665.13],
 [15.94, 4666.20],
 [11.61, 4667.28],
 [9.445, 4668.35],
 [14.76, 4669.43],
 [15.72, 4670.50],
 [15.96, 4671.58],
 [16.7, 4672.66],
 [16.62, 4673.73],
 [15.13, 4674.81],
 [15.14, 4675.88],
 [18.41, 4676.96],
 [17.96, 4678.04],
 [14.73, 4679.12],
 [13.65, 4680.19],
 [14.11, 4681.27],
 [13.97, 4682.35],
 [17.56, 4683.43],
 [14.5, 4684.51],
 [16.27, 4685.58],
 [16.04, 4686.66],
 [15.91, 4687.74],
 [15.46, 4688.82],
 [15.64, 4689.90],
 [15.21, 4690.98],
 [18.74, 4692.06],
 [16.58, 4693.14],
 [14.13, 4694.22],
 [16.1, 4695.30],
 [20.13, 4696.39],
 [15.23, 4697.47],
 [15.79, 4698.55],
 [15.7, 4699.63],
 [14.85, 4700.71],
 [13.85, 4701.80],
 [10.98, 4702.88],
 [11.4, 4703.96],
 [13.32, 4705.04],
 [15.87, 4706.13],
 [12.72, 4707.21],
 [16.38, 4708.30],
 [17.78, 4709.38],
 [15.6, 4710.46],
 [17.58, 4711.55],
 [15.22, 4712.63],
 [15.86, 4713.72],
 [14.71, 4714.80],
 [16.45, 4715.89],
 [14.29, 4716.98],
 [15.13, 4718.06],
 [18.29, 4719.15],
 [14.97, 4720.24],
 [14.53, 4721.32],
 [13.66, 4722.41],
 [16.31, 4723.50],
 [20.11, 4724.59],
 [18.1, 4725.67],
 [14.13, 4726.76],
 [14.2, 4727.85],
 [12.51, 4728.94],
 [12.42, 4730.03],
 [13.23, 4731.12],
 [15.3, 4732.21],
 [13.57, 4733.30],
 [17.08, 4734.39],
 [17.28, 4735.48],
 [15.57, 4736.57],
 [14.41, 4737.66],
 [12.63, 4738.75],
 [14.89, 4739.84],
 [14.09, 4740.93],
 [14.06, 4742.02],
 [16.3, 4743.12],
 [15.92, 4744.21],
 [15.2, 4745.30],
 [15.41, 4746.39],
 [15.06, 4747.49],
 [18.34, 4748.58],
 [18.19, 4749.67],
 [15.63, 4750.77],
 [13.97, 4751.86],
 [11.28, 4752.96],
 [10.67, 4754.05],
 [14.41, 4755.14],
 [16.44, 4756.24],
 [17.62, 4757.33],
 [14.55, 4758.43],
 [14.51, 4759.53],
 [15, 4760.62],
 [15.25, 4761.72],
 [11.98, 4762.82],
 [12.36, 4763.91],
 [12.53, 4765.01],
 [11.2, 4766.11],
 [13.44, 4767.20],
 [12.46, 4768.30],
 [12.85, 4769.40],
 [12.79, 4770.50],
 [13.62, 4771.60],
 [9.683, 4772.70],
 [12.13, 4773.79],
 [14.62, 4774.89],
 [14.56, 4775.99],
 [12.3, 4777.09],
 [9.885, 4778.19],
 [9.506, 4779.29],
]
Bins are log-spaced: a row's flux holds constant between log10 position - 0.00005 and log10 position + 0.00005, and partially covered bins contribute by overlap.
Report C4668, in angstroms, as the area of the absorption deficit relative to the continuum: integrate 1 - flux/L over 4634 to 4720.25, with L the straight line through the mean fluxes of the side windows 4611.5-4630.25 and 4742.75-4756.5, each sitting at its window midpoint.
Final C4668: 2.5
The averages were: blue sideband 16.2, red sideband 15.1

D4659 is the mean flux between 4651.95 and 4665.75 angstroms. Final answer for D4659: 14.8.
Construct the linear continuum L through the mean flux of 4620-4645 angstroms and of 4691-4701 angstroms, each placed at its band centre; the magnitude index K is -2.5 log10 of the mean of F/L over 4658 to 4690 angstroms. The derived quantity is 0.08 mag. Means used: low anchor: 16.6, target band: 15.3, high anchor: 16.3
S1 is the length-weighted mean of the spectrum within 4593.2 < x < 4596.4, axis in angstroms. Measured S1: 14.1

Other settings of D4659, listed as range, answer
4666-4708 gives 15.2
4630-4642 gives 16.6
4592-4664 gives 15.5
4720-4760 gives 15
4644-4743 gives 15.1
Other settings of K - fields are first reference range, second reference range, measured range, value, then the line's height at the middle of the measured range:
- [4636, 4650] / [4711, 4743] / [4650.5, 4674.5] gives 0.031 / 15.2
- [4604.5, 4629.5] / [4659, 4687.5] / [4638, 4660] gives 0.062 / 15.6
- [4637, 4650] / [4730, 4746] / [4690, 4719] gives -0.033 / 14.9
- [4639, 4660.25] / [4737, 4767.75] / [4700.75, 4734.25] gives -0.030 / 14.6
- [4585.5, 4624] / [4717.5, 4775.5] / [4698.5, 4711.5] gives 0.018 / 14.8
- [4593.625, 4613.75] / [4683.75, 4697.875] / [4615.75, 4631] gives -0.106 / 15.1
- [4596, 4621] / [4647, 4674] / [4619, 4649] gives -0.081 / 15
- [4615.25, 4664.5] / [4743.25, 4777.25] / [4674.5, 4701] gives -0.060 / 15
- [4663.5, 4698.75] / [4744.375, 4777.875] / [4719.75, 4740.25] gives -0.030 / 14.6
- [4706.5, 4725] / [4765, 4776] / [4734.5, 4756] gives -0.065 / 14.1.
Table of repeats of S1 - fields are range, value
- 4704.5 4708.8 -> 14.5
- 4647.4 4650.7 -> 14.8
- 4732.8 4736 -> 16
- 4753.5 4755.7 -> 12.6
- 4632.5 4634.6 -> 17.6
